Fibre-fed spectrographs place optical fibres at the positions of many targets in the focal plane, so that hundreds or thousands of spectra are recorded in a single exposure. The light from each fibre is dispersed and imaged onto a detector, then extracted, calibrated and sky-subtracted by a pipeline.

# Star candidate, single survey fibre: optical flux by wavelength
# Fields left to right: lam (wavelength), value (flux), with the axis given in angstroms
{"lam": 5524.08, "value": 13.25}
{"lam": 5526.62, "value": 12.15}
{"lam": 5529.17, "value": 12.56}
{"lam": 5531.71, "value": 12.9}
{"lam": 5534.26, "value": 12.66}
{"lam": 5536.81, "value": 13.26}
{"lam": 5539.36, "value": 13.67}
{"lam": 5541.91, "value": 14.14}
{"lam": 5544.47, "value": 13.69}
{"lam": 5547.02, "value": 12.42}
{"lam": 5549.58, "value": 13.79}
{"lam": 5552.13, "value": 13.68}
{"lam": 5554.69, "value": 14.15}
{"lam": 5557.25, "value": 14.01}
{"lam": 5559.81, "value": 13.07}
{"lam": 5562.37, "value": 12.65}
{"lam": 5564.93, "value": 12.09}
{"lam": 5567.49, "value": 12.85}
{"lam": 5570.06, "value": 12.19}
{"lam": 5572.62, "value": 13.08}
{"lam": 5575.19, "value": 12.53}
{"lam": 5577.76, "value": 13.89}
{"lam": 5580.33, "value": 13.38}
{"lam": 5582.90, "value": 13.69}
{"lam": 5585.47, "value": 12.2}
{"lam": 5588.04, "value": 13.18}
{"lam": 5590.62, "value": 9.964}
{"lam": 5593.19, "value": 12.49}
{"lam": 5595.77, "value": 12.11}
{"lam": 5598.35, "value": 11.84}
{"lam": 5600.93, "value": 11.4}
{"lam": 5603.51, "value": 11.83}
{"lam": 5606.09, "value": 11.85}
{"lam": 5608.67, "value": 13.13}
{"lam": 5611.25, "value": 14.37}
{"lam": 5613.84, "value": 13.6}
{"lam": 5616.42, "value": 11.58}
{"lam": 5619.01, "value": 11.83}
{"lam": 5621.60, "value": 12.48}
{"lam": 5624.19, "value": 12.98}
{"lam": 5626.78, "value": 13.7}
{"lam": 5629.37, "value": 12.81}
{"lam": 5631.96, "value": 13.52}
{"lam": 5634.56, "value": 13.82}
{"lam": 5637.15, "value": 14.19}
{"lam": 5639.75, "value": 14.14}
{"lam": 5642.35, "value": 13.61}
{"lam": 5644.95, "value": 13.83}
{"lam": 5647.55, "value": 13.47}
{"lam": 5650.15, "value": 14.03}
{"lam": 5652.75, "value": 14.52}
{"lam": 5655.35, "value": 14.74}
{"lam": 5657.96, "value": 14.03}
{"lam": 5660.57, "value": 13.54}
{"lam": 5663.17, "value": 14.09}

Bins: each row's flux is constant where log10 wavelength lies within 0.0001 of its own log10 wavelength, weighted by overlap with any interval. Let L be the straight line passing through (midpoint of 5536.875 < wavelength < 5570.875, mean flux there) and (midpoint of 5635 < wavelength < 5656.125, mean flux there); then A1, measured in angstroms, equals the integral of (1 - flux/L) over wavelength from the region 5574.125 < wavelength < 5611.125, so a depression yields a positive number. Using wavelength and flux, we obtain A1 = 3.1 angstroms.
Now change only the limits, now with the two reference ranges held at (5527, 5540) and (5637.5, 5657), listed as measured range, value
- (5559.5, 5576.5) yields 0.8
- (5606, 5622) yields 1.1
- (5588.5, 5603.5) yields 2.1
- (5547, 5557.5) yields -0.5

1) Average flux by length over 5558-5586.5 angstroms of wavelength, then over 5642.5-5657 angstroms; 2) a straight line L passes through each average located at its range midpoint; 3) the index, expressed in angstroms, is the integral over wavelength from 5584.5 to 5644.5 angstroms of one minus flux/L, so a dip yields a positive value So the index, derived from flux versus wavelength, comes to 3.6 angstroms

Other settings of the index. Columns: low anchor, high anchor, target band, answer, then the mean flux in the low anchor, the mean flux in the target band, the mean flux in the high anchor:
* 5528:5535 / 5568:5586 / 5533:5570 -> -1.2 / 12.7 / 13.3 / 13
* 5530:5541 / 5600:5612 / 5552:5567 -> -0.4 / 13.1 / 13.2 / 12.5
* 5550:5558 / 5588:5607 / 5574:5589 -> -0.7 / 13.9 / 13.1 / 11.7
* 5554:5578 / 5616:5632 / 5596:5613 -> 0.5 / 13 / 12.4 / 12.7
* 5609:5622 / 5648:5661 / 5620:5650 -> 0.0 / 12.8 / 13.5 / 14.2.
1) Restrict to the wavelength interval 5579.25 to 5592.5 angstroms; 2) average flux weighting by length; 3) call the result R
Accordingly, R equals 12.5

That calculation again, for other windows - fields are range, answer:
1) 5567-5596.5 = 12.6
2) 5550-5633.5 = 12.8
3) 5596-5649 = 13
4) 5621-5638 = 13.4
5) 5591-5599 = 11.9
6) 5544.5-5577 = 13.1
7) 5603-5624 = 12.6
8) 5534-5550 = 13.4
